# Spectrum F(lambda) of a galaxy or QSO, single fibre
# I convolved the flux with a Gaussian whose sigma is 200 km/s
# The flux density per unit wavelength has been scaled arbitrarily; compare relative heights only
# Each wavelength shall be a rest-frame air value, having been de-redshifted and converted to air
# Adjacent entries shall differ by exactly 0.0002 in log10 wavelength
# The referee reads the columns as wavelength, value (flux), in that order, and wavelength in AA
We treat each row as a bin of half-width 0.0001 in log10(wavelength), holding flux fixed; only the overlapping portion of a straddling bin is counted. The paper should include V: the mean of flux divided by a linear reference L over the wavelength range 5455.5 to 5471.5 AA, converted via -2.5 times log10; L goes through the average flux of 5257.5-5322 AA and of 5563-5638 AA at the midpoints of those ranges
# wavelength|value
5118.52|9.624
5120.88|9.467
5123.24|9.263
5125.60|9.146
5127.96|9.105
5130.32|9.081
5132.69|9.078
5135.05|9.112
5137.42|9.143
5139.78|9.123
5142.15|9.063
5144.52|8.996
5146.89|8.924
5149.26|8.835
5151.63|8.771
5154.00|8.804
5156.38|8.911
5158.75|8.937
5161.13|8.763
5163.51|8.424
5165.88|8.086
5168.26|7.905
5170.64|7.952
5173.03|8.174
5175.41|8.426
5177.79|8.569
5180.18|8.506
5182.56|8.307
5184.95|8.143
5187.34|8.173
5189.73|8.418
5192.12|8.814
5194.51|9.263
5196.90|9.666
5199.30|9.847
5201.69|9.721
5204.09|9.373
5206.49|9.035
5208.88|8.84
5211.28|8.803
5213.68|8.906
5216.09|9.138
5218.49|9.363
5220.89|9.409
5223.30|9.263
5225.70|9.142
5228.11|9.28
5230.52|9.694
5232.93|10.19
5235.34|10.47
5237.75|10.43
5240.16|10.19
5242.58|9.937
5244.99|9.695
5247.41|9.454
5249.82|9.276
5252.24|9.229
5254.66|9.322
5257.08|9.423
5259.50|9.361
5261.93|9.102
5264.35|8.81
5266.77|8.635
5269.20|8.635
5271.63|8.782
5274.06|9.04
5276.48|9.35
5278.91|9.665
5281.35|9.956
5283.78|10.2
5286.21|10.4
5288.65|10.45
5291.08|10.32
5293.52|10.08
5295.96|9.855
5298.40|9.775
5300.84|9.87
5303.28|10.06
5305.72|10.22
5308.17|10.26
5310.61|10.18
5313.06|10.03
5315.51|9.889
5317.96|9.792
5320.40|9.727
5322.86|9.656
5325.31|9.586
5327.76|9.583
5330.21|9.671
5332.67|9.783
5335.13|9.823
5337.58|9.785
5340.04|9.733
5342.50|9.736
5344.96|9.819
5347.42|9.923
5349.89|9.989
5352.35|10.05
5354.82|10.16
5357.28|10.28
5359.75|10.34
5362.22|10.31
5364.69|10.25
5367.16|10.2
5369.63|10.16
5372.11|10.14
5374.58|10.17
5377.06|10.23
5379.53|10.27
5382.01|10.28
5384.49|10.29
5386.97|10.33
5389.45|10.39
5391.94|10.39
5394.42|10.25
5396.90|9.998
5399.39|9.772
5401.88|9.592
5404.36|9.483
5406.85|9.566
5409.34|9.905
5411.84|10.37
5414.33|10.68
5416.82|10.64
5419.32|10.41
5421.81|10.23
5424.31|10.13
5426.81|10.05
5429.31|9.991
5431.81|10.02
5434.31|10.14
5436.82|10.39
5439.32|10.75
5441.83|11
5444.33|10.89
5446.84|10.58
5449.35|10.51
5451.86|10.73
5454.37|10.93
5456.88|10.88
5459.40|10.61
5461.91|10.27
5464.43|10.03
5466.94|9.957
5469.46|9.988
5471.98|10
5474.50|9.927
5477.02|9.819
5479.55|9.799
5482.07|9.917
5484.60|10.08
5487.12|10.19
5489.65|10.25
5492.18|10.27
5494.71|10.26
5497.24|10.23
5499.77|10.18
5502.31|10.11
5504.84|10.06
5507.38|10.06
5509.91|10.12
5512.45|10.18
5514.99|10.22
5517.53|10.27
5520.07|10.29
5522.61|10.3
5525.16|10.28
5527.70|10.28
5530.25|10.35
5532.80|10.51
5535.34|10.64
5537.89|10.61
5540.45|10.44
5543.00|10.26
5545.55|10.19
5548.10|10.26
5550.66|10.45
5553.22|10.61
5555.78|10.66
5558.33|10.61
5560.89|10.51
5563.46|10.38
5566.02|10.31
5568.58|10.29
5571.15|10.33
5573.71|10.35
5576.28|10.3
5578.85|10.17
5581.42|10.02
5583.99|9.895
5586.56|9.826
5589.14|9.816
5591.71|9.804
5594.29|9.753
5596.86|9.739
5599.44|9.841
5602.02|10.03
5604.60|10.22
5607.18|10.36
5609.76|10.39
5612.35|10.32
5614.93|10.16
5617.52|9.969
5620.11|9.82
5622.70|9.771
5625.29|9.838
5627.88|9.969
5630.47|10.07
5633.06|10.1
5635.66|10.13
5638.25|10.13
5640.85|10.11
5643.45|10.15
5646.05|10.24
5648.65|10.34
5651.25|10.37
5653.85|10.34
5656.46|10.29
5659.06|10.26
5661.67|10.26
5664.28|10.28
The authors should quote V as -0.04 mag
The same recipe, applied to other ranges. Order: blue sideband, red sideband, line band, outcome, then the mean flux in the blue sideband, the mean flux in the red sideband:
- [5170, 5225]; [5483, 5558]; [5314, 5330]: -0.03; 8.89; 10.3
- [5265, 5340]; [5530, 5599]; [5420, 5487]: -0.03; 9.76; 10.3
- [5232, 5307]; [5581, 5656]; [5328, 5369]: -0.02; 9.68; 10.1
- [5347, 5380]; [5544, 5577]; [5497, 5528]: 0.02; 10.2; 10.4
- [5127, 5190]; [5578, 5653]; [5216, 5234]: -0.07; 8.66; 10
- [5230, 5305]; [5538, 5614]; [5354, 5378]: -0.04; 9.67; 10.2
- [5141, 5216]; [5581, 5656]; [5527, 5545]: -0.07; 8.76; 10.1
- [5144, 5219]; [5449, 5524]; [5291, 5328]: -0.06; 8.77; 10.2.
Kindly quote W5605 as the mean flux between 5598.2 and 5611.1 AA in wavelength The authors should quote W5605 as 10.2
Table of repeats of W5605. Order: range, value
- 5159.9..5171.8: 8.23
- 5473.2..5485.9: 9.91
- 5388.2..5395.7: 10.3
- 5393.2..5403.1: 9.9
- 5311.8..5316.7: 9.95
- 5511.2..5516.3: 10.2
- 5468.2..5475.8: 9.97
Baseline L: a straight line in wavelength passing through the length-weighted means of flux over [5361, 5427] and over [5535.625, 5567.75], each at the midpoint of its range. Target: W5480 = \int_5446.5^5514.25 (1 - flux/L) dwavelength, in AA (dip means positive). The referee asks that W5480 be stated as 0.7 AA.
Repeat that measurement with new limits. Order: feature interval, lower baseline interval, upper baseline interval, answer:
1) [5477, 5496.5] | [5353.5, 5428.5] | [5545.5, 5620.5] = 0.2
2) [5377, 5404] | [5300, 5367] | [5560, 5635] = -0.4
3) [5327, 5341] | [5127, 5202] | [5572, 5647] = -0.7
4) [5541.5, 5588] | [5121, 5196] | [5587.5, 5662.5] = -1.8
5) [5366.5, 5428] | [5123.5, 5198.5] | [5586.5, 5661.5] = -4.8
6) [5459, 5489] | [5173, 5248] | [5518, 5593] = 0.0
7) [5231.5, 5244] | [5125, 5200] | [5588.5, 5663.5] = -1.7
